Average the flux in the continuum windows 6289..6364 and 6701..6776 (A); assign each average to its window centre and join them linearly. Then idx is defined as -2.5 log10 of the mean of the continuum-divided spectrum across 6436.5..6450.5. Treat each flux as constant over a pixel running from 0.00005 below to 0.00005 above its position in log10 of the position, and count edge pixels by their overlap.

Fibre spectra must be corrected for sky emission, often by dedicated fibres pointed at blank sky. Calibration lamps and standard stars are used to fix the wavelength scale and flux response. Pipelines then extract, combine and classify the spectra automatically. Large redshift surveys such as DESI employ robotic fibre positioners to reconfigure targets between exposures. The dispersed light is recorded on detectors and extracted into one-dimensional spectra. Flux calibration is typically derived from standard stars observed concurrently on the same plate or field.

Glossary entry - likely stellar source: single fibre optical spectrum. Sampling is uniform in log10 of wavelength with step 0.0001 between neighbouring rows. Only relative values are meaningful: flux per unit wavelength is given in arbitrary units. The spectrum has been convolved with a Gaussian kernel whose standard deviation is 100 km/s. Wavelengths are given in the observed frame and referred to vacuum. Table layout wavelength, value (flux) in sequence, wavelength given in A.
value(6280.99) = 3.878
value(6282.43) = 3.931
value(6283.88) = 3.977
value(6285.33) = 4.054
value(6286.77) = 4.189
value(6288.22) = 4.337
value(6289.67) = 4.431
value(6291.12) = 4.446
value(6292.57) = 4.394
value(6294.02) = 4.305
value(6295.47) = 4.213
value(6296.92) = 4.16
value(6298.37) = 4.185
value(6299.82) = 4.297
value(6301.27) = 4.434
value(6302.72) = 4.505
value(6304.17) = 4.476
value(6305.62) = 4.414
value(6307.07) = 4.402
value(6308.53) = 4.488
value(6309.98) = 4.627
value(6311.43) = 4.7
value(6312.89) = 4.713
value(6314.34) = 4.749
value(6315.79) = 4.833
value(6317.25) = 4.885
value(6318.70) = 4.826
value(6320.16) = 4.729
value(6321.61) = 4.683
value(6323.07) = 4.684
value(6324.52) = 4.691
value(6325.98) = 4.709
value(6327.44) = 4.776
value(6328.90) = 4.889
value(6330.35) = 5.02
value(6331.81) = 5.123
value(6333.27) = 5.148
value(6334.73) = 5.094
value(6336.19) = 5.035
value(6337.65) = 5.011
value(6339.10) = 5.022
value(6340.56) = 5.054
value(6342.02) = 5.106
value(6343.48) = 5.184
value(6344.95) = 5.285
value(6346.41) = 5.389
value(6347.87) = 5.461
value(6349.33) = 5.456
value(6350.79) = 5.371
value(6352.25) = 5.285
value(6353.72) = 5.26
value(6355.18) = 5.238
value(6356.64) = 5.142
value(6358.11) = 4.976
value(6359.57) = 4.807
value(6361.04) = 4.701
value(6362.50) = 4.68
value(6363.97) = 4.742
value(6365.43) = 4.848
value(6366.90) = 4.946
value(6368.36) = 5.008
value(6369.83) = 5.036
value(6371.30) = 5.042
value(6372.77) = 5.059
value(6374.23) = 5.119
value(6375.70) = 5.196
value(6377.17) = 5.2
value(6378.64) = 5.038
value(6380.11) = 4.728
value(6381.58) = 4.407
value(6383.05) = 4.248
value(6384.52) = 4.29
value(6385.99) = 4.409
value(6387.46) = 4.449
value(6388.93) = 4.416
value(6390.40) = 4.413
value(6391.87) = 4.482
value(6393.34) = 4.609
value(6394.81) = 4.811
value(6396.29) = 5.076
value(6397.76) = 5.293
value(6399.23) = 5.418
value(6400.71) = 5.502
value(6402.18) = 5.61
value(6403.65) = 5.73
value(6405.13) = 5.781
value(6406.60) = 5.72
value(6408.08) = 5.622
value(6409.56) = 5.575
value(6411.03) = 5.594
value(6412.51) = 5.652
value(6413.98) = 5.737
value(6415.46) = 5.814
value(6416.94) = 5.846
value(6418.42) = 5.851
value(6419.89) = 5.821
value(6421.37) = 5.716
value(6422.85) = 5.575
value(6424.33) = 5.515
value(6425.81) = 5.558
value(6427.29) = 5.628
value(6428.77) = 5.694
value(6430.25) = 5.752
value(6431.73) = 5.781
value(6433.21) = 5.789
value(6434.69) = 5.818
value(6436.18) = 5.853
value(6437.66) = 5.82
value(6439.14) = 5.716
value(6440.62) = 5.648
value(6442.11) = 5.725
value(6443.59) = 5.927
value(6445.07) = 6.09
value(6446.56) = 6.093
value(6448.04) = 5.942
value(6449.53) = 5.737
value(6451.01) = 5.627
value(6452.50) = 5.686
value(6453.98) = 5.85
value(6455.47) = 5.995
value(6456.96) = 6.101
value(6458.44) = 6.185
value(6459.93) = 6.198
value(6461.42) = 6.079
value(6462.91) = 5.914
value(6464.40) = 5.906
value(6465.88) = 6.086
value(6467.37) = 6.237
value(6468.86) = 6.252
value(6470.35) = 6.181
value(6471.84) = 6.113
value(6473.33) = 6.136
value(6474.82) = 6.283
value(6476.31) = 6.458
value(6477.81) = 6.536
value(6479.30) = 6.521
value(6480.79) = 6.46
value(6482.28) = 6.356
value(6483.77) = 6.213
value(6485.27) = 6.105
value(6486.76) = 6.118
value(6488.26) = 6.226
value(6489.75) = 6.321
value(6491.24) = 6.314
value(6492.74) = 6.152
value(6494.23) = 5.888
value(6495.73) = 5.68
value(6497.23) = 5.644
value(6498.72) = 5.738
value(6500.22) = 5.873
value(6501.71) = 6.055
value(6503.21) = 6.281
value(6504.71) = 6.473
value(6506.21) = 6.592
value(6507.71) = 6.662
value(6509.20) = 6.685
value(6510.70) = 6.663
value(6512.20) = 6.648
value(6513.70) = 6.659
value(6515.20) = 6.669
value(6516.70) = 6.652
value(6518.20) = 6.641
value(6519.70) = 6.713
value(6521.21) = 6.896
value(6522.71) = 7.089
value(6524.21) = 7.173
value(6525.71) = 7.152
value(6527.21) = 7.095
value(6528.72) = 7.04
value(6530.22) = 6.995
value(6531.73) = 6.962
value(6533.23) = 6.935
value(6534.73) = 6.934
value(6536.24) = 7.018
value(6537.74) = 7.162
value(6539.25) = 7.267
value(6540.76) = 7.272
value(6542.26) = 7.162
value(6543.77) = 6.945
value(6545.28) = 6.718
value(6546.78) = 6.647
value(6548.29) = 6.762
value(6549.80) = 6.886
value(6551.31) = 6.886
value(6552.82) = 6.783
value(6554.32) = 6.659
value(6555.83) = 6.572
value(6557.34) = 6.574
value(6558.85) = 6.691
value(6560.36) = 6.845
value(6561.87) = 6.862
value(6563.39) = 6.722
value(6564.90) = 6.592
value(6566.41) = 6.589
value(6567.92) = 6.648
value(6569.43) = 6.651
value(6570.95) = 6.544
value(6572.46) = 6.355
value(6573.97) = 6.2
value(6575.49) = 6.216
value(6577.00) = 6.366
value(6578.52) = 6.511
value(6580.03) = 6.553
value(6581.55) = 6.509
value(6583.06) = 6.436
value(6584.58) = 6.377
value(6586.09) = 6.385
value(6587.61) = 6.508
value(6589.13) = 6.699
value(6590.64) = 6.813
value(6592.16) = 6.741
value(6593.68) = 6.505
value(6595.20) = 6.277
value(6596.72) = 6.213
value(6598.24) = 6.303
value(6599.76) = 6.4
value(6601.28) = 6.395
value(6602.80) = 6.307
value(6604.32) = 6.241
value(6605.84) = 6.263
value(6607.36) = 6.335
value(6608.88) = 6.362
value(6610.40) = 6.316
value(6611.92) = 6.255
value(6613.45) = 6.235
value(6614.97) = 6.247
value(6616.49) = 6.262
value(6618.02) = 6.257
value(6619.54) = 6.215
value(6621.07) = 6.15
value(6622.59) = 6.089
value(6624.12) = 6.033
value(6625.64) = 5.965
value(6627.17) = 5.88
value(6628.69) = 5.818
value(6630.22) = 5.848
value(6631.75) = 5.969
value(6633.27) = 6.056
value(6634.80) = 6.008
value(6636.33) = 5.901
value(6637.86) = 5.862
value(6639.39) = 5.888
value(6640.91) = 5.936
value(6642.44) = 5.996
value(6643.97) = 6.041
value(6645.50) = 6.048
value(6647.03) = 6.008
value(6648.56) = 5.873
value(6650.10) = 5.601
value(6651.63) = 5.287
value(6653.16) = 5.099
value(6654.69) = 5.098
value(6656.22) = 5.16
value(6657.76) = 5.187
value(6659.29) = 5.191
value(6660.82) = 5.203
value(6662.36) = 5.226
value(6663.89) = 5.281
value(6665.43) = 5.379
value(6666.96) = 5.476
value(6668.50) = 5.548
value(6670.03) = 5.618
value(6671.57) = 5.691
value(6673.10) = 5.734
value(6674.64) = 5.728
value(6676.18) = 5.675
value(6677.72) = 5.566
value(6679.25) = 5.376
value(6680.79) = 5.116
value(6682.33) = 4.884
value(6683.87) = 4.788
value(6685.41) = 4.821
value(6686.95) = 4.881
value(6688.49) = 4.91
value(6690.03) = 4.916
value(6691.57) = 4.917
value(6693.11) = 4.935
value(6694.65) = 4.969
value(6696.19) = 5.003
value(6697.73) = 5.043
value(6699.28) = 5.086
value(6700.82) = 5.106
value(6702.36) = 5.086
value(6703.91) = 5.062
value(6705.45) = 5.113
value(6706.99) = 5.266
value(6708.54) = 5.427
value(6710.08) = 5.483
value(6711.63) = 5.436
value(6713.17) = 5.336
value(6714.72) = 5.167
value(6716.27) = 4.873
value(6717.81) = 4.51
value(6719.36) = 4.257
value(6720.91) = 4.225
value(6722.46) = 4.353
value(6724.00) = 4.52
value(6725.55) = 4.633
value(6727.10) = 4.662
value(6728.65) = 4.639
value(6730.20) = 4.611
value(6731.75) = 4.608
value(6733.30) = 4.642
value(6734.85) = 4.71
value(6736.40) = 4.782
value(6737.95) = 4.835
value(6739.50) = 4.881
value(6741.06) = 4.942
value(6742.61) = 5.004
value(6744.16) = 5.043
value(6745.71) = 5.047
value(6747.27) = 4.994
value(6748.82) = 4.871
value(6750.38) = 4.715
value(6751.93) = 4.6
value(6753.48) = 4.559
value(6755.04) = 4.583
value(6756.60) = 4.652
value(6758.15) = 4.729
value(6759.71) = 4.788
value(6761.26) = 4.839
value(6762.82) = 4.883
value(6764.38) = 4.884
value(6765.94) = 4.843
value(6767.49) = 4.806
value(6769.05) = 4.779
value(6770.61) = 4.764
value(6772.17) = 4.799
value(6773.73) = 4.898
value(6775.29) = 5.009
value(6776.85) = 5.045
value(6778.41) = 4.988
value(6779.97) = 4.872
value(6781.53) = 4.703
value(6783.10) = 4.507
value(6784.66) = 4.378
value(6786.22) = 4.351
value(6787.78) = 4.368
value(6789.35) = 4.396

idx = -0.21 mag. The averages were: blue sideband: 4.81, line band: 5.85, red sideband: 4.84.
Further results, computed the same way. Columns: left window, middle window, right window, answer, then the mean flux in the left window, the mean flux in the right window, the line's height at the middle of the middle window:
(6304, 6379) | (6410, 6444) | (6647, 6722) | -0.15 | 4.95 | 5.18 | 5.01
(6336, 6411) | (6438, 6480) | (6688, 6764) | -0.20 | 5.05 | 4.86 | 5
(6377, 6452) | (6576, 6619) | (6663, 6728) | -0.22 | 5.42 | 5.09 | 5.21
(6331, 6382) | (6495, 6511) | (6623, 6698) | -0.18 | 5.07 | 5.48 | 5.27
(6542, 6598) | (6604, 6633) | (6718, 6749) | -0.02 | 6.6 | 4.71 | 6.04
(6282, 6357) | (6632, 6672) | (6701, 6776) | -0.16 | 4.75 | 4.84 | 4.82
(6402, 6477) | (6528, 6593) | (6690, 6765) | -0.23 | 5.87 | 4.86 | 5.44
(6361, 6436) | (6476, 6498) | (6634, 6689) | -0.17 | 5.23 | 5.48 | 5.32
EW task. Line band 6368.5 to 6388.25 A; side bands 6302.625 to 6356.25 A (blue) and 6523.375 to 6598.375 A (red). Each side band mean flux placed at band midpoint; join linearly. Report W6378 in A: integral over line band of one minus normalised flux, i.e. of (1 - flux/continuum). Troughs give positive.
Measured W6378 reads 1.9 A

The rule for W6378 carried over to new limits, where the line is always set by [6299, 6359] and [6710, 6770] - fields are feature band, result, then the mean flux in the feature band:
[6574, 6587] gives -4.25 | 6.41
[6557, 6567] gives -3.86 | 6.7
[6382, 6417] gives -1.92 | 5.15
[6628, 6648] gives -4.74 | 5.95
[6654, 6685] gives -3.48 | 5.34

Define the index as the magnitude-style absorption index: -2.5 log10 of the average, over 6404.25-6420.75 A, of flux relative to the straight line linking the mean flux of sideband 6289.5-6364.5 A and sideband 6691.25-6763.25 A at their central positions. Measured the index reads -0.19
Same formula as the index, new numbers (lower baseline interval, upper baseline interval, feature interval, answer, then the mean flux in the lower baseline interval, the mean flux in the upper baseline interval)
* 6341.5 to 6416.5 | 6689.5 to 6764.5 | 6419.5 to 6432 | -0.120 mag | 5.1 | 4.86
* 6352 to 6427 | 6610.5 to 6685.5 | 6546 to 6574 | -0.207 mag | 5.15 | 5.7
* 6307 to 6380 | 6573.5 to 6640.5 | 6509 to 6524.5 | -0.164 mag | 4.97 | 6.25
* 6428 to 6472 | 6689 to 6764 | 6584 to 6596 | -0.211 mag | 5.92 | 4.86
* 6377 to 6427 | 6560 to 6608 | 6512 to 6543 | -0.146 mag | 5.23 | 6.48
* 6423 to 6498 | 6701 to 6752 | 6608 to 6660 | -0.122 mag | 6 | 4.86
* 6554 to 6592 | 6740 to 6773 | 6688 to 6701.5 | 0.086 mag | 6.56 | 4.82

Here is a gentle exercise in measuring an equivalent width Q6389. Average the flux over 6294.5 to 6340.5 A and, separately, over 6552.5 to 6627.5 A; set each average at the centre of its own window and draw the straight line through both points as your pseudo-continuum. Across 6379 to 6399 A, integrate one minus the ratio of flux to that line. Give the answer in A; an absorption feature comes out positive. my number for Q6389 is 2.08 A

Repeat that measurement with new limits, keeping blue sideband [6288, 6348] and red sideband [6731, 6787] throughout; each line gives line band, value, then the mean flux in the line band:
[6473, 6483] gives -3.5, 6.4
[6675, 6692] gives -1.1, 5.1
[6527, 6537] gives -4.7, 6.99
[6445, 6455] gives -2.3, 5.85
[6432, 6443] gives -2.4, 5.77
